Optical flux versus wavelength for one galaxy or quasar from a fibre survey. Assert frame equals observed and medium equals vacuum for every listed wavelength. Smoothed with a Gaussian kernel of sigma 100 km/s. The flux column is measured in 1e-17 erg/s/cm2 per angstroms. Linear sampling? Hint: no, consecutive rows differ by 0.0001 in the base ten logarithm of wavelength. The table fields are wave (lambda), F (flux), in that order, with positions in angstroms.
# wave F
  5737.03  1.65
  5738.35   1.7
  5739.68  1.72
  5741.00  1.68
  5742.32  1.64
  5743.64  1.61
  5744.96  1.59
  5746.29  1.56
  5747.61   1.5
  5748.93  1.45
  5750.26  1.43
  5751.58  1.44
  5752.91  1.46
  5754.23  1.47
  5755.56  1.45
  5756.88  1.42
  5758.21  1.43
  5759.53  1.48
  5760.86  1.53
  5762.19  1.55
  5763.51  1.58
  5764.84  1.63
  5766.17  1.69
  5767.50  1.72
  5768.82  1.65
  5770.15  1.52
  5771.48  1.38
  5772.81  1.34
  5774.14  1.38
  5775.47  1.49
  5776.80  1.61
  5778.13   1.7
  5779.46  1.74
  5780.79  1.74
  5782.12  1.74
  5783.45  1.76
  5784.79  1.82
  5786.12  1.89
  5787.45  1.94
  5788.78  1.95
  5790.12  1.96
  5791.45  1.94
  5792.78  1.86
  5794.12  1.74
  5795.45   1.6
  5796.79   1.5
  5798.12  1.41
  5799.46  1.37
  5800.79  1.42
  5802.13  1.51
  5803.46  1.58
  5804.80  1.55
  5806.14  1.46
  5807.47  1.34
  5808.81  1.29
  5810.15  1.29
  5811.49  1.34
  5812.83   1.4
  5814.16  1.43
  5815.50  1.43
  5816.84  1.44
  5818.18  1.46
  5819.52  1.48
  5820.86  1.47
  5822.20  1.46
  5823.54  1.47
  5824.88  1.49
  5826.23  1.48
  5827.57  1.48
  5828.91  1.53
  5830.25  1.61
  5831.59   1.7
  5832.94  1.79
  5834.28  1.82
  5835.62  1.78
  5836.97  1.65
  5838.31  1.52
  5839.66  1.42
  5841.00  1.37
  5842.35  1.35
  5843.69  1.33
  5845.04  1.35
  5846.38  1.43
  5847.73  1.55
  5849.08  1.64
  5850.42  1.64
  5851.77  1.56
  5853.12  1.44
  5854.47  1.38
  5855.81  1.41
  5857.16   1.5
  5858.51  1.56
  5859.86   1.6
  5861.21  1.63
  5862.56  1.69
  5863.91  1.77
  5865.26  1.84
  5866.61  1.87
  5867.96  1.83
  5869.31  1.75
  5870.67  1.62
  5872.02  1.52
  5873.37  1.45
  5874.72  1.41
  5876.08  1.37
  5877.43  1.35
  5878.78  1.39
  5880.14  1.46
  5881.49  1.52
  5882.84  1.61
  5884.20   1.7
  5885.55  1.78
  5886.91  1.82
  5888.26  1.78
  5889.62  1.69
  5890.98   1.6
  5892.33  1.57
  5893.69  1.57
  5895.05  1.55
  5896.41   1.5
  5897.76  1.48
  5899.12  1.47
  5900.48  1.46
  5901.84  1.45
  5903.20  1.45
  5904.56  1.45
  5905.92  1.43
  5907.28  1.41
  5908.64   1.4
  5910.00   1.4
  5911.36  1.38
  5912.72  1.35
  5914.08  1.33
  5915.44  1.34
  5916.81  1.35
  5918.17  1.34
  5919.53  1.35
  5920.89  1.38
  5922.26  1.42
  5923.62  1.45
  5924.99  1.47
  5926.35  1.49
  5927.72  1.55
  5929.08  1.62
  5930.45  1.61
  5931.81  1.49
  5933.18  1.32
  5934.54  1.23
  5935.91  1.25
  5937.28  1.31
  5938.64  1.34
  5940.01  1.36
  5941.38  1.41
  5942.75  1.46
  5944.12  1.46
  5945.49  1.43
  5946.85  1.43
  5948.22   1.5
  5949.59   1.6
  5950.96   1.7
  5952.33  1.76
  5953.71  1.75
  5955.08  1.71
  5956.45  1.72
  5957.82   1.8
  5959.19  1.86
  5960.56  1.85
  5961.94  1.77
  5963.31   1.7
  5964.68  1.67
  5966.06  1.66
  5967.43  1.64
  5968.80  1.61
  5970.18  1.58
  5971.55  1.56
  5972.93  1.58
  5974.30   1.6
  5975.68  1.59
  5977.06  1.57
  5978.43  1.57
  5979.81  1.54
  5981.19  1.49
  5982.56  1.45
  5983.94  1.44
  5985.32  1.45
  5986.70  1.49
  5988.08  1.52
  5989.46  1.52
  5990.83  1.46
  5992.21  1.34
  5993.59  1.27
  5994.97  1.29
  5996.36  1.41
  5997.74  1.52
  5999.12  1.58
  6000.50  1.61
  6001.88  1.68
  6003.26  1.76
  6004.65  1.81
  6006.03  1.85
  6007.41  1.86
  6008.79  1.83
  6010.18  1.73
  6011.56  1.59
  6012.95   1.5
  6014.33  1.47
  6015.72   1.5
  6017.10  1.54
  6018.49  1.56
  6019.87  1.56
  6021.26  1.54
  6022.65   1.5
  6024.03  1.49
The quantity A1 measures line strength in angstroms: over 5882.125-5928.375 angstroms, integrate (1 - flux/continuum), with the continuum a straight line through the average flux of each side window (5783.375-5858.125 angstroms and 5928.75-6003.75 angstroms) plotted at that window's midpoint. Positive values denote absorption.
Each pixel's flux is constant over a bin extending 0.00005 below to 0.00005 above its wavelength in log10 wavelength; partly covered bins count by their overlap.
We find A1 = 1.5 angstroms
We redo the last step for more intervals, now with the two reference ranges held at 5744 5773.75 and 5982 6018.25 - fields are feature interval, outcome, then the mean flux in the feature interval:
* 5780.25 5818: -1.85 angstroms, 1.59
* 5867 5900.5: -0.86 angstroms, 1.57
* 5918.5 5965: 0.38 angstroms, 1.53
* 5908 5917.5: 1.09 angstroms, 1.36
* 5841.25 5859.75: 0.67 angstroms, 1.47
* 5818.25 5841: -0.56 angstroms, 1.56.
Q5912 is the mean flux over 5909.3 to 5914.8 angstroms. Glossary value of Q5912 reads 1.37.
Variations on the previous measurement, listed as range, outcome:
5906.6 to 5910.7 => 1.4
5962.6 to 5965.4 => 1.69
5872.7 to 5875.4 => 1.43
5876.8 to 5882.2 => 1.43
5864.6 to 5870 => 1.82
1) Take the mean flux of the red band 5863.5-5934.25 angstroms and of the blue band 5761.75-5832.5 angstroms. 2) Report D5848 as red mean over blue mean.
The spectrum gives 0.96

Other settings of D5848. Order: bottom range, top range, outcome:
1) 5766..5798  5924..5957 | 0.89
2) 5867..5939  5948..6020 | 1.08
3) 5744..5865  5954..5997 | 1.01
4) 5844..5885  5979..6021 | 1.00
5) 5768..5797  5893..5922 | 0.84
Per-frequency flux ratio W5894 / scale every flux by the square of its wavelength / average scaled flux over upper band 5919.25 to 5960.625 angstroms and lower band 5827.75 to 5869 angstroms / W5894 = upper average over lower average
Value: 1.0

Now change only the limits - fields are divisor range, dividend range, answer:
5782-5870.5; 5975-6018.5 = 1.05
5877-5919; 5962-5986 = 1.08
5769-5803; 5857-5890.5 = 1.01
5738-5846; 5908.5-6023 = 1.05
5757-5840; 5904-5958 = 0.97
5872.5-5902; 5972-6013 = 1.05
